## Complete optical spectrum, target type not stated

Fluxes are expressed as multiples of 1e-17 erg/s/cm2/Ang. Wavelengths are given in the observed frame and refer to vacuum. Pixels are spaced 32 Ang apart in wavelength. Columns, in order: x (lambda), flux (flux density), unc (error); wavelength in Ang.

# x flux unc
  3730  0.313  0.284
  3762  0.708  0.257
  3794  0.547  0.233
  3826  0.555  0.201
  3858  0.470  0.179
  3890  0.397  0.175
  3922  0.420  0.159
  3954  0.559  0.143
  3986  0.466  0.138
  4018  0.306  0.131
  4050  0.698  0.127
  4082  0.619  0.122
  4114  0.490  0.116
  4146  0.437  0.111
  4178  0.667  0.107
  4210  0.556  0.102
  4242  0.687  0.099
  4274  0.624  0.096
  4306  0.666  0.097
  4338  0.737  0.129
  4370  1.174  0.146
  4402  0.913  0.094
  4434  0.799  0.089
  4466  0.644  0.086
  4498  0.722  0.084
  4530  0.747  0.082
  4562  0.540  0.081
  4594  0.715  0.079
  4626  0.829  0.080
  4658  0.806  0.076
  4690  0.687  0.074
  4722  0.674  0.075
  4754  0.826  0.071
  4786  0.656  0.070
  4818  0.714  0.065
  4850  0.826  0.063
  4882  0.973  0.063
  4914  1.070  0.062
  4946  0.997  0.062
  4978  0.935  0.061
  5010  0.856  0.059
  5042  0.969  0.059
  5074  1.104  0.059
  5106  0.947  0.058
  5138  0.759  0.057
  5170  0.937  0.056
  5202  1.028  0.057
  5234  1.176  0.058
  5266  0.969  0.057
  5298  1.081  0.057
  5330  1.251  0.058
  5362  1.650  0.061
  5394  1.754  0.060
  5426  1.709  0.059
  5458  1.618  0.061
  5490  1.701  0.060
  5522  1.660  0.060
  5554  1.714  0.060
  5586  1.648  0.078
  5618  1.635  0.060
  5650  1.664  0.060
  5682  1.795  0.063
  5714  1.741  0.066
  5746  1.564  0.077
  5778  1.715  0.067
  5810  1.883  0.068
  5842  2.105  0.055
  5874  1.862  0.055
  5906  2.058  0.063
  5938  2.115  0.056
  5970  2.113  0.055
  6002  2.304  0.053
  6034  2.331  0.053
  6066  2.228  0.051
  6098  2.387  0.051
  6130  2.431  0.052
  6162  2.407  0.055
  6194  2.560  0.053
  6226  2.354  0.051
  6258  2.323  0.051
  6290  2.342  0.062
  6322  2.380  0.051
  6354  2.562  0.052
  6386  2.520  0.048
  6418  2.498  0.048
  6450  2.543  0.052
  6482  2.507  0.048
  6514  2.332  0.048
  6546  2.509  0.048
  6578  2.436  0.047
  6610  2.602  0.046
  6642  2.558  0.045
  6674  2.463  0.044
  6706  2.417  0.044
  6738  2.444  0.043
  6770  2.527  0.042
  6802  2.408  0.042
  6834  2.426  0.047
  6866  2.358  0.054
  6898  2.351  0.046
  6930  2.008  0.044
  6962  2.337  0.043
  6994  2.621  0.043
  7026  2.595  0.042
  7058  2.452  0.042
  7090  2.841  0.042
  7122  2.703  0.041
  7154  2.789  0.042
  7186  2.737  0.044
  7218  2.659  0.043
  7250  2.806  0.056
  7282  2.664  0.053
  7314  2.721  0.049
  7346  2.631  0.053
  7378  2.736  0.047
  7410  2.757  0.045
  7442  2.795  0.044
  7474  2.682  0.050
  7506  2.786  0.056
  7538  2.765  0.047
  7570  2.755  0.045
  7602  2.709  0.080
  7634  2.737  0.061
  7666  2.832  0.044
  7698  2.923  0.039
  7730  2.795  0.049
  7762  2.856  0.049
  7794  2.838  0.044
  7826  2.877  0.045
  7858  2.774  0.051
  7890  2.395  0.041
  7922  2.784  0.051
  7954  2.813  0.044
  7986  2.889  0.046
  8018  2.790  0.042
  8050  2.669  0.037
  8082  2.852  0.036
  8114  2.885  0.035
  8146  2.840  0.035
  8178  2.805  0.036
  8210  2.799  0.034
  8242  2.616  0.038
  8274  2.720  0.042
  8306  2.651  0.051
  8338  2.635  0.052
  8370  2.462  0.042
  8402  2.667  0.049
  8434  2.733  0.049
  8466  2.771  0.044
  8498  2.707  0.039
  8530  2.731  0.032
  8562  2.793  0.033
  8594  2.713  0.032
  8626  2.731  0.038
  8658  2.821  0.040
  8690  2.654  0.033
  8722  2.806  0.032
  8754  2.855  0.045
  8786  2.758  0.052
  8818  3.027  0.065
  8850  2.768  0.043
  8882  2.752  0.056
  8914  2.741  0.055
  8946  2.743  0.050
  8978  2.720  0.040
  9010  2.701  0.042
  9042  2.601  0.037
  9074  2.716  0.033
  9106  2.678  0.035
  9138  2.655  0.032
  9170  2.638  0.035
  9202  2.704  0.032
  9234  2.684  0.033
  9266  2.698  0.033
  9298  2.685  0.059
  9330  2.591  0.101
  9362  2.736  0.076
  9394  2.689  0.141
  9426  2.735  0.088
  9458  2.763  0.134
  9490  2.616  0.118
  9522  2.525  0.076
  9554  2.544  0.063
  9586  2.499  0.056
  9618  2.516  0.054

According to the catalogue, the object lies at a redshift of 0.34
